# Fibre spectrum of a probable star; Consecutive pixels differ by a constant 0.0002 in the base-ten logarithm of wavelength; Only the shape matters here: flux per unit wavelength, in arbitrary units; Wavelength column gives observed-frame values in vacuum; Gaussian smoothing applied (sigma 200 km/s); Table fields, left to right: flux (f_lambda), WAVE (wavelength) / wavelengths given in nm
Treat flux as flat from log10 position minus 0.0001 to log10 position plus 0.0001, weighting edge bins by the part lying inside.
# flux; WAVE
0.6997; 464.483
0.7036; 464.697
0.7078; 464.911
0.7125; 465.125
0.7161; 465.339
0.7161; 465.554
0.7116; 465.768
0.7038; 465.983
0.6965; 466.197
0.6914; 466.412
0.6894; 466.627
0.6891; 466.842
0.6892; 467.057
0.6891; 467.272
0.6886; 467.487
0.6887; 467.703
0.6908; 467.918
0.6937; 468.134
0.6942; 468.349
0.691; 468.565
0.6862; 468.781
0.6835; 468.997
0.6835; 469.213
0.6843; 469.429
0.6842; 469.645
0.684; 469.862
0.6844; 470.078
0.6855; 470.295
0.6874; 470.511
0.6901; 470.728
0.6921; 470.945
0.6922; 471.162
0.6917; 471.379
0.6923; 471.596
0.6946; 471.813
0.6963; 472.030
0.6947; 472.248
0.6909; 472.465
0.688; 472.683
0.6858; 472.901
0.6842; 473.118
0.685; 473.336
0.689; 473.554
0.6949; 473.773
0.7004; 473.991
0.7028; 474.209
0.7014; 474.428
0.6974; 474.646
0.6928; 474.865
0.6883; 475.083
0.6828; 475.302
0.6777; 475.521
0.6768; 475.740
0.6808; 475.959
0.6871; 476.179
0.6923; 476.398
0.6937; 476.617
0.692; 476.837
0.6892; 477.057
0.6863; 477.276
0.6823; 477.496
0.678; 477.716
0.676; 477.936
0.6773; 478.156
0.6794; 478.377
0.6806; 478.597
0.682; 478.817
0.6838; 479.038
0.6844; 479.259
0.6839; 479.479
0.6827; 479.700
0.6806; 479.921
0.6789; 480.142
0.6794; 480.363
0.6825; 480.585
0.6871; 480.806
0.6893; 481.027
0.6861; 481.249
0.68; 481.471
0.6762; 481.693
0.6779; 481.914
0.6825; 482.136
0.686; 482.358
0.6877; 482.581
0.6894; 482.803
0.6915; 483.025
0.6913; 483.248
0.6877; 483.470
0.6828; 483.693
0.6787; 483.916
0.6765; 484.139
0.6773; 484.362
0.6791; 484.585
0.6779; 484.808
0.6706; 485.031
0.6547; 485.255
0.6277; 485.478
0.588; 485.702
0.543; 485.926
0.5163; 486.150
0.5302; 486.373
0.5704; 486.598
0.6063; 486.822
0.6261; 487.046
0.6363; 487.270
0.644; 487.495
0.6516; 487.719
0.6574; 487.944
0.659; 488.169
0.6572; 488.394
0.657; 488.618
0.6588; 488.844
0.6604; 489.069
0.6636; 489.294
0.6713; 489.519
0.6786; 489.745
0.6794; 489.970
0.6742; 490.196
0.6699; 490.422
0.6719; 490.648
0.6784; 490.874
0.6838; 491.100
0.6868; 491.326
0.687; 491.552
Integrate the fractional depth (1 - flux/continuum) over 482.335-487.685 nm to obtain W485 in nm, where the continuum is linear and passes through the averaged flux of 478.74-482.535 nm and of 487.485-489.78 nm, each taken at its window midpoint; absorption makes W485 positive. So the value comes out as 0.23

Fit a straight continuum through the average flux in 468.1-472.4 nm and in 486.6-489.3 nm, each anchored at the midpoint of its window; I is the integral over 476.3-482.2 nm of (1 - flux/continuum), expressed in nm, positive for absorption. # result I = -0.15 nm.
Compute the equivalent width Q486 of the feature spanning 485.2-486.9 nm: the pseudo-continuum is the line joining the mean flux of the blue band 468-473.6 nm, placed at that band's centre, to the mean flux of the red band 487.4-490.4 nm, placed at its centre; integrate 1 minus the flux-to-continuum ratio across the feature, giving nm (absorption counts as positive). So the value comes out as 0.23 nm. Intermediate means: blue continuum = 0.689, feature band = 0.576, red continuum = 0.663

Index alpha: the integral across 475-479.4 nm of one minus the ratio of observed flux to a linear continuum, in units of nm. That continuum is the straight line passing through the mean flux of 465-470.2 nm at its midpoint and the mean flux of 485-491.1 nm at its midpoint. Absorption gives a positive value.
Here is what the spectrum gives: -0.108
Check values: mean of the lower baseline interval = 0.693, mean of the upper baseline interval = 0.638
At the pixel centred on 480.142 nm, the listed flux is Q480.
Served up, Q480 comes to 0.6789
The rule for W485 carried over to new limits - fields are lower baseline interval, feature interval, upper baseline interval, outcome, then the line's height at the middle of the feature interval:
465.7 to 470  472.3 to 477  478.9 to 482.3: -0.03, 0.686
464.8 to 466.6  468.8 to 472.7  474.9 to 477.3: 0.04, 0.697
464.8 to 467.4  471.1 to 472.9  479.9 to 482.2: 0.00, 0.694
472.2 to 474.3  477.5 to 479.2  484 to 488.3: -0.04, 0.666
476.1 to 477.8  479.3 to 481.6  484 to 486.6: -0.08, 0.66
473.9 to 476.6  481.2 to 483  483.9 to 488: -0.10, 0.649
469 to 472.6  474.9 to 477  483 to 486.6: -0.05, 0.67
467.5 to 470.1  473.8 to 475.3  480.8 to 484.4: -0.02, 0.686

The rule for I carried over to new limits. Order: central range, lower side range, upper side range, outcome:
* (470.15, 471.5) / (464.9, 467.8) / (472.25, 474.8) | 0.010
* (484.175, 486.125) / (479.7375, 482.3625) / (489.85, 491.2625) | 0.127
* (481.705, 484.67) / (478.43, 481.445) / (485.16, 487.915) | -0.189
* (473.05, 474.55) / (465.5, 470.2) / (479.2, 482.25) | -0.016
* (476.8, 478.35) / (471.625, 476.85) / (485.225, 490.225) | -0.016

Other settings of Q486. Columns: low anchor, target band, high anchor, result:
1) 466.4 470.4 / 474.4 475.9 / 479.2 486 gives -0.014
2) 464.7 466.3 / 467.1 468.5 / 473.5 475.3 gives 0.029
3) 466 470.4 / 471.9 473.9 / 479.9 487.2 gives -0.034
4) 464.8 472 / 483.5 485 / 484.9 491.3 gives -0.066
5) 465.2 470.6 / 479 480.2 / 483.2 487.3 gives -0.057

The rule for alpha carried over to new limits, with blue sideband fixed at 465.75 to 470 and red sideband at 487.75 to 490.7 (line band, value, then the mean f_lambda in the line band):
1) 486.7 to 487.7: 0.06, 0.63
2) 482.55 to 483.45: -0.02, 0.691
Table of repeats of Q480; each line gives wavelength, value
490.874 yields 0.6784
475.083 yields 0.6883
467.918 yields 0.6908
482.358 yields 0.686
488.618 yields 0.657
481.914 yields 0.6779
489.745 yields 0.6786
